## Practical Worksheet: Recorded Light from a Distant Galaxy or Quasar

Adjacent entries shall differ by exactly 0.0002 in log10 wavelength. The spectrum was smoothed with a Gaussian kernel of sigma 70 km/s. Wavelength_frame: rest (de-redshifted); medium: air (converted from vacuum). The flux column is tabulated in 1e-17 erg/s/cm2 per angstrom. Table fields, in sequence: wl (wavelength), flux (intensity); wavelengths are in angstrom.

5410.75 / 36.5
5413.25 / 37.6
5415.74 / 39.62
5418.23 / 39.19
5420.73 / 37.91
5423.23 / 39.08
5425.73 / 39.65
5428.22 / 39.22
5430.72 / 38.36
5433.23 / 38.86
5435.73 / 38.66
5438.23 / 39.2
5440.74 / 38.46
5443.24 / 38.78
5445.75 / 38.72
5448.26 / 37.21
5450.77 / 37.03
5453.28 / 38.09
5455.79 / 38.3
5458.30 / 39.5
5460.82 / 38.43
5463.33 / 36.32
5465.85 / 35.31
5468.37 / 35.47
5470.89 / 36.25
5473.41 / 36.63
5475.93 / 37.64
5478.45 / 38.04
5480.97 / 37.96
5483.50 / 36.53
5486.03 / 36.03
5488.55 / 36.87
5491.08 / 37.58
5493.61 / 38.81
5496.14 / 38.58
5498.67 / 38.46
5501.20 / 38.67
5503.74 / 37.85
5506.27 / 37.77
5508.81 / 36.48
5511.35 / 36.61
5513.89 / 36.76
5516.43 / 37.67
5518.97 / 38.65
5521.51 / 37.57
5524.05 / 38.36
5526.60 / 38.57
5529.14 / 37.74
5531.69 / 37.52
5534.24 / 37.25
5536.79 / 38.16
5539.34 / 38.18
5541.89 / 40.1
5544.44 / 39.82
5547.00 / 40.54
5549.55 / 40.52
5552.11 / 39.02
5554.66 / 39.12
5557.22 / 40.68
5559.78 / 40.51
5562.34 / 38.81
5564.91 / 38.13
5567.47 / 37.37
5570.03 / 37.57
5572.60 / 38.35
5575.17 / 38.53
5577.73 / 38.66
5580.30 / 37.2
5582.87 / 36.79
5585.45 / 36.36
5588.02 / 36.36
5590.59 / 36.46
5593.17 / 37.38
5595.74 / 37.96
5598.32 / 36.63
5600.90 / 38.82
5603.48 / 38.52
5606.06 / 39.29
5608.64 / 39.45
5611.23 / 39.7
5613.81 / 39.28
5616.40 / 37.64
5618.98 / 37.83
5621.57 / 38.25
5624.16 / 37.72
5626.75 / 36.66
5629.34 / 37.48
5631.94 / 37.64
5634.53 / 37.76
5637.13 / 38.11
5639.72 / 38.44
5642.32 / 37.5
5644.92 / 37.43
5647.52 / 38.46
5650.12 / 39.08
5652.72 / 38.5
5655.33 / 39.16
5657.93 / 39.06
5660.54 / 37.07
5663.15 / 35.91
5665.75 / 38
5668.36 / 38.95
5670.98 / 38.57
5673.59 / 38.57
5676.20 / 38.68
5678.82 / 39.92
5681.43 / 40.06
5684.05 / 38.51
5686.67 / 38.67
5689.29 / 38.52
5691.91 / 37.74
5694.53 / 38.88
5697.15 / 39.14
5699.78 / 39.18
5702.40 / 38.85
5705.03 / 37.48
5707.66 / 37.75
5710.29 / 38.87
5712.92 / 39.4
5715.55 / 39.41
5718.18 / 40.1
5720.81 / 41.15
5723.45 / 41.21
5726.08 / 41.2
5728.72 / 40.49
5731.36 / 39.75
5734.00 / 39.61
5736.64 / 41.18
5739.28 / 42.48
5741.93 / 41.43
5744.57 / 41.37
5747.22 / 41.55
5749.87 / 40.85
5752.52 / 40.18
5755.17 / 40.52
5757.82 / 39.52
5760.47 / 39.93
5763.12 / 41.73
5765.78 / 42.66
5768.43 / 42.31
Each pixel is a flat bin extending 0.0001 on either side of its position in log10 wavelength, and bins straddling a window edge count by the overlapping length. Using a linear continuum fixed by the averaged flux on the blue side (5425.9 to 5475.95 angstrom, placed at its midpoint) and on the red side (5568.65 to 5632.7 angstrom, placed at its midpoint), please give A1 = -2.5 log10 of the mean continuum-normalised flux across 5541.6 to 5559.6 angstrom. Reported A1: -0.06 mag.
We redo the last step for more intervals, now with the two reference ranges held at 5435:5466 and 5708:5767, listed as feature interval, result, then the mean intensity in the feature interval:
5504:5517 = 0.044 mag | 37.1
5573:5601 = 0.055 mag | 37.3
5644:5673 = 0.047 mag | 38.2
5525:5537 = 0.028 mag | 37.8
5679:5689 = 0.028 mag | 39.1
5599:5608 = 0.018 mag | 38.8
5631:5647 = 0.053 mag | 37.9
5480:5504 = 0.021 mag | 37.7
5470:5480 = 0.031 mag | 37.2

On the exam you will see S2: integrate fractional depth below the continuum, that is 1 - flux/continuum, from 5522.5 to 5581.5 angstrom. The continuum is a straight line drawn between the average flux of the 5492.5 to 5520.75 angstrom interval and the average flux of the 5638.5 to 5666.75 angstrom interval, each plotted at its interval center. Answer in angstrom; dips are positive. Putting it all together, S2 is -1.3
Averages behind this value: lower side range 37.8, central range 38.7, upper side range 38.1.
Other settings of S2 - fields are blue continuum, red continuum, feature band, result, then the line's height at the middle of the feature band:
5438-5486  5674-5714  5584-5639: 0.63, 38.3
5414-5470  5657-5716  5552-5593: 0.35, 38.4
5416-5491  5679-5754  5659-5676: 0.67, 39.5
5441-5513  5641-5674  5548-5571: -0.80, 37.8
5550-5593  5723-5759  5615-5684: 2.08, 39.4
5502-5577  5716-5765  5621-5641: 0.89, 39.5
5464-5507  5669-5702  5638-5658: 0.09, 38.6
